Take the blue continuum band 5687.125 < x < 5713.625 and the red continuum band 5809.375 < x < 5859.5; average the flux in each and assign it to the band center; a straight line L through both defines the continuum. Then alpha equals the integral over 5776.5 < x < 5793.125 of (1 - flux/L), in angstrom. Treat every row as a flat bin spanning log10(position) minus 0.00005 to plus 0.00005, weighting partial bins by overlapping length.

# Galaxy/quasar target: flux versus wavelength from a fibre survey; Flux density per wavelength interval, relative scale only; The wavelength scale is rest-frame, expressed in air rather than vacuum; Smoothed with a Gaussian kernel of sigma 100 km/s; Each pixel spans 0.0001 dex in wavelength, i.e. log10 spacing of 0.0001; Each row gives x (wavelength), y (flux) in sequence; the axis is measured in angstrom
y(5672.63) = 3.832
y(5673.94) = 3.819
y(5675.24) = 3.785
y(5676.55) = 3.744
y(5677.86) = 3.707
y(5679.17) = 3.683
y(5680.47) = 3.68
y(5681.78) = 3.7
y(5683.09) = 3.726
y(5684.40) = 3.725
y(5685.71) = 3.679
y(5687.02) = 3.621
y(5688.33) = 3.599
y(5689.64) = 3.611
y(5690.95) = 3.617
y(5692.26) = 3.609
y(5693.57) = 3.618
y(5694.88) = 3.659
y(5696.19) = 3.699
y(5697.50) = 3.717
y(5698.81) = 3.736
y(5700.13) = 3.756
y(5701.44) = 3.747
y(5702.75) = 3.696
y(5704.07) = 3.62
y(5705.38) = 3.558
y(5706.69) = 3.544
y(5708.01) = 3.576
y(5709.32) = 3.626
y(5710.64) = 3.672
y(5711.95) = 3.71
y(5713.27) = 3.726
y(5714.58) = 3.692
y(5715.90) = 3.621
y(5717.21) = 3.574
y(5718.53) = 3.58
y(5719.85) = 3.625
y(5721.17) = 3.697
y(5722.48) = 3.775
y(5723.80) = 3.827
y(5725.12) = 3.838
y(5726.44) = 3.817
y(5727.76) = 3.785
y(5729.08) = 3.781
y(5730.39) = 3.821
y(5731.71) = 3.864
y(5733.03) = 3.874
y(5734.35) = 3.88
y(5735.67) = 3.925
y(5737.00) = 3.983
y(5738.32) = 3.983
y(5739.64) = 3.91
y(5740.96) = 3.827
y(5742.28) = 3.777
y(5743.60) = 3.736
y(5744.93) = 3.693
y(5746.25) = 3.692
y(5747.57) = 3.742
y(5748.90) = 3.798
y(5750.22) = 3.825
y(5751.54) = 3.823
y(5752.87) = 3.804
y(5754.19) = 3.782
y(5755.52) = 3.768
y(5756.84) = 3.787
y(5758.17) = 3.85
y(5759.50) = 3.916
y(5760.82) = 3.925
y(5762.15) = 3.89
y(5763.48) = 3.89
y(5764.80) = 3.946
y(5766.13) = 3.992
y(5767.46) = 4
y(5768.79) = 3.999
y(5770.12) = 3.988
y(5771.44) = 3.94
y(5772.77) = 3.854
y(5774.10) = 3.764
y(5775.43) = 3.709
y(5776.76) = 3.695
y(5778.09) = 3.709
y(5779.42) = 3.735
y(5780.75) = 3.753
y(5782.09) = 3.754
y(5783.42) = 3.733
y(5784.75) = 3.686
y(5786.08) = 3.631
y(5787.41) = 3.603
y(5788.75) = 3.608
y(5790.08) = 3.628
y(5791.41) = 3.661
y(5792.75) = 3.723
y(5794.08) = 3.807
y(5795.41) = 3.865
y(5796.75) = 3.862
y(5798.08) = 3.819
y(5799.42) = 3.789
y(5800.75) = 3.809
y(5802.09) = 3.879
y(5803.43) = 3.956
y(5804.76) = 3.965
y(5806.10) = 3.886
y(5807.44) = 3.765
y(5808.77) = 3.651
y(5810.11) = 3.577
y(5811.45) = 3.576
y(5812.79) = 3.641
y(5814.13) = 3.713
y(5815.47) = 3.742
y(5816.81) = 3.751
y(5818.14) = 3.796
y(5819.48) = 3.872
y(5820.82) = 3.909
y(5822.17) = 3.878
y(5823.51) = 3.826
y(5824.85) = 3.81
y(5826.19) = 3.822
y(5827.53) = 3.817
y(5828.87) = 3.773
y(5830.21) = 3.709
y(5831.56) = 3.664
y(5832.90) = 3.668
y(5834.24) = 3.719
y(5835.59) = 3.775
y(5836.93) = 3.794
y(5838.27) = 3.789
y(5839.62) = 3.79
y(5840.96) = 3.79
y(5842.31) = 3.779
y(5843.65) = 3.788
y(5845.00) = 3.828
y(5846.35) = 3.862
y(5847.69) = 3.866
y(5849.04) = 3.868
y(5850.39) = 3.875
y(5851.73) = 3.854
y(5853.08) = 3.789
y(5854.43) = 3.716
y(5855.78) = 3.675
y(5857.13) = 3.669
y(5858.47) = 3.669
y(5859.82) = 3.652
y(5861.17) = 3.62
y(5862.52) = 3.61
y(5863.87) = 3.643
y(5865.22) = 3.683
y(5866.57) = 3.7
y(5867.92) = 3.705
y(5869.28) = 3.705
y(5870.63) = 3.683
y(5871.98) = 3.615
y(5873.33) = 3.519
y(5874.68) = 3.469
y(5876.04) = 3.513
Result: 0.2 angstrom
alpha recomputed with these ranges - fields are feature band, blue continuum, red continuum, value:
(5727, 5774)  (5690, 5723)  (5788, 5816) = -1.95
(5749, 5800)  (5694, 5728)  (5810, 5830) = -0.92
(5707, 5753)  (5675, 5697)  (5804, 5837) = -0.79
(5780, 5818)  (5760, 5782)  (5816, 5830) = 0.94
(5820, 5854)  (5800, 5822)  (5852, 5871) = -0.65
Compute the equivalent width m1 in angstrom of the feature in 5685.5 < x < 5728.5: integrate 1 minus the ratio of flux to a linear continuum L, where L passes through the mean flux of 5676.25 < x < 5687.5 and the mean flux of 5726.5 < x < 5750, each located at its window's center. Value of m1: 0.9 angstrom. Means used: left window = 3.69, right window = 3.83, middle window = 3.67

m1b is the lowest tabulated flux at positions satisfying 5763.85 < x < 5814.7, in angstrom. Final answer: 3.576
